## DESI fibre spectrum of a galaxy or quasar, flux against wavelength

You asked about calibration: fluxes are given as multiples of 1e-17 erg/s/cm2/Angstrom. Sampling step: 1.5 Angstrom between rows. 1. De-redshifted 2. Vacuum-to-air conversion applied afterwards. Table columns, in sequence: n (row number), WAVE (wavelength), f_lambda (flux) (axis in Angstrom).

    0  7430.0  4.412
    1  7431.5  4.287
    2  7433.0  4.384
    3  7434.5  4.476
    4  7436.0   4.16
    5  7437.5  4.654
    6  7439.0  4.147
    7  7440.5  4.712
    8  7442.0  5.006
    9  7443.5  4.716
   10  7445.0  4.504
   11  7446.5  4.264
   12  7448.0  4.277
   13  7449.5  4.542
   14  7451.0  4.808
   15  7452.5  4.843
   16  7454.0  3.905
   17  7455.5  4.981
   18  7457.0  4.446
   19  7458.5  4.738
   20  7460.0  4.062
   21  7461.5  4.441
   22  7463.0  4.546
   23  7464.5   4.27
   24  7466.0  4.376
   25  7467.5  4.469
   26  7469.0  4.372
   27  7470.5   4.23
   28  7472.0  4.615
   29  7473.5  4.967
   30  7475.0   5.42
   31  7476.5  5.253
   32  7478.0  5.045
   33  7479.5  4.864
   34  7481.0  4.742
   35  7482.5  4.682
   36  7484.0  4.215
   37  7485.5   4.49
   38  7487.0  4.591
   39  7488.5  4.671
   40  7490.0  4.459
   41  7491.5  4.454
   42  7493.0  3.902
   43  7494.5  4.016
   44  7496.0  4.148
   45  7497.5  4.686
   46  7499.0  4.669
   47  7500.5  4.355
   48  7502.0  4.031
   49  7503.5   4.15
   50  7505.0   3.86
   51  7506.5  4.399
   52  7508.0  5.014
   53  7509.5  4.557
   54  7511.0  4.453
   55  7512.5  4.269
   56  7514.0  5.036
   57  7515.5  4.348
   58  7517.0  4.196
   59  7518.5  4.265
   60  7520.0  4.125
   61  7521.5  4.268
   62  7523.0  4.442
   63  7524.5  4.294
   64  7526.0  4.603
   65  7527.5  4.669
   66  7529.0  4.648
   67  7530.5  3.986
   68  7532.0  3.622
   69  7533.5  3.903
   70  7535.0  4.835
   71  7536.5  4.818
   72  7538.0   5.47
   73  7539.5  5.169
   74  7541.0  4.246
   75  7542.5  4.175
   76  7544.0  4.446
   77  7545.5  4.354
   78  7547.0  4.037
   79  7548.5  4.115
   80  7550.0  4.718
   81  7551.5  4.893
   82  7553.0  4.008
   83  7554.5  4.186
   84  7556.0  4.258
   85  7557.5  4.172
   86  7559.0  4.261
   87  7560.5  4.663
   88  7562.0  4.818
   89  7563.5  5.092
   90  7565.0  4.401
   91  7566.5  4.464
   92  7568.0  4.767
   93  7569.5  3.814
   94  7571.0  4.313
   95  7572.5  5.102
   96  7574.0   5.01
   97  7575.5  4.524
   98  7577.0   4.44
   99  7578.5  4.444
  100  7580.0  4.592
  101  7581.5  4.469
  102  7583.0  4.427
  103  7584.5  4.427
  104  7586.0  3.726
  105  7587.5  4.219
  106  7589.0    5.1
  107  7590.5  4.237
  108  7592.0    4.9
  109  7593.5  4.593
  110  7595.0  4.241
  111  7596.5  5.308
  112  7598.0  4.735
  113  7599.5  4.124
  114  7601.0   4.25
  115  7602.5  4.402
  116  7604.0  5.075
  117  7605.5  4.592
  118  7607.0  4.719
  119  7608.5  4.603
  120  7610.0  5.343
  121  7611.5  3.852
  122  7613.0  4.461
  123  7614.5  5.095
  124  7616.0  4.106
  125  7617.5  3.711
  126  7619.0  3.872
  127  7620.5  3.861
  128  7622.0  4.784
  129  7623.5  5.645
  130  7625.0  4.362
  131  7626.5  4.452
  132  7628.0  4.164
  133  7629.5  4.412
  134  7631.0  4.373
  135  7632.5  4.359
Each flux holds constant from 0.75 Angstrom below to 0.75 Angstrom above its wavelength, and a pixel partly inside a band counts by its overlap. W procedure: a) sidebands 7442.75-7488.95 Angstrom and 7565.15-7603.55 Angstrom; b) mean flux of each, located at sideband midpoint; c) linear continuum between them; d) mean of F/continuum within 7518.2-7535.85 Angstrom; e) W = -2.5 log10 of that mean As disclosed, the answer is 0.059 mag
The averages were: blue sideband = 4.59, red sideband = 4.51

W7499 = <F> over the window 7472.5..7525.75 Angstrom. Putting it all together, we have 4.5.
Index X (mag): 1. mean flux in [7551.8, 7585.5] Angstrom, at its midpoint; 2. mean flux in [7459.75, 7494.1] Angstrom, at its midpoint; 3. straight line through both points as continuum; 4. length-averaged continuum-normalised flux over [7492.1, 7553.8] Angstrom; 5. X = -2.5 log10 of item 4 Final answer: 0.03 mag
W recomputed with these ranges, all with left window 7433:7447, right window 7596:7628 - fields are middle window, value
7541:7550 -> 0.06 mag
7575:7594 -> 0.01 mag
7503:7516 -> 0.01 mag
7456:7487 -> -0.02 mag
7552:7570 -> 0.02 mag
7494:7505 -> 0.06 mag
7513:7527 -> 0.03 mag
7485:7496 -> 0.04 mag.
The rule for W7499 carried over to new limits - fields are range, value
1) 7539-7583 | 4.48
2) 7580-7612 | 4.55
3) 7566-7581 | 4.55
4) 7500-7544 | 4.42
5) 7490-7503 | 4.29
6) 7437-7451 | 4.55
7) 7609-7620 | 4.34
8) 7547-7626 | 4.5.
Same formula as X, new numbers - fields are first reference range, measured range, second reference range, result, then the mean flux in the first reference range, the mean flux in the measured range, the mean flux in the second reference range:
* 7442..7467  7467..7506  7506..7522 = -0.01 mag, 4.5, 4.51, 4.45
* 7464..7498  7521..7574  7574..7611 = 0.02 mag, 4.56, 4.47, 4.57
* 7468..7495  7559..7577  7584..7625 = -0.02 mag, 4.61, 4.61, 4.52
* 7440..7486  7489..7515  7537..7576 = 0.05 mag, 4.61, 4.38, 4.52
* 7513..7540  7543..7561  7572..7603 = 0.04 mag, 4.47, 4.34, 4.53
